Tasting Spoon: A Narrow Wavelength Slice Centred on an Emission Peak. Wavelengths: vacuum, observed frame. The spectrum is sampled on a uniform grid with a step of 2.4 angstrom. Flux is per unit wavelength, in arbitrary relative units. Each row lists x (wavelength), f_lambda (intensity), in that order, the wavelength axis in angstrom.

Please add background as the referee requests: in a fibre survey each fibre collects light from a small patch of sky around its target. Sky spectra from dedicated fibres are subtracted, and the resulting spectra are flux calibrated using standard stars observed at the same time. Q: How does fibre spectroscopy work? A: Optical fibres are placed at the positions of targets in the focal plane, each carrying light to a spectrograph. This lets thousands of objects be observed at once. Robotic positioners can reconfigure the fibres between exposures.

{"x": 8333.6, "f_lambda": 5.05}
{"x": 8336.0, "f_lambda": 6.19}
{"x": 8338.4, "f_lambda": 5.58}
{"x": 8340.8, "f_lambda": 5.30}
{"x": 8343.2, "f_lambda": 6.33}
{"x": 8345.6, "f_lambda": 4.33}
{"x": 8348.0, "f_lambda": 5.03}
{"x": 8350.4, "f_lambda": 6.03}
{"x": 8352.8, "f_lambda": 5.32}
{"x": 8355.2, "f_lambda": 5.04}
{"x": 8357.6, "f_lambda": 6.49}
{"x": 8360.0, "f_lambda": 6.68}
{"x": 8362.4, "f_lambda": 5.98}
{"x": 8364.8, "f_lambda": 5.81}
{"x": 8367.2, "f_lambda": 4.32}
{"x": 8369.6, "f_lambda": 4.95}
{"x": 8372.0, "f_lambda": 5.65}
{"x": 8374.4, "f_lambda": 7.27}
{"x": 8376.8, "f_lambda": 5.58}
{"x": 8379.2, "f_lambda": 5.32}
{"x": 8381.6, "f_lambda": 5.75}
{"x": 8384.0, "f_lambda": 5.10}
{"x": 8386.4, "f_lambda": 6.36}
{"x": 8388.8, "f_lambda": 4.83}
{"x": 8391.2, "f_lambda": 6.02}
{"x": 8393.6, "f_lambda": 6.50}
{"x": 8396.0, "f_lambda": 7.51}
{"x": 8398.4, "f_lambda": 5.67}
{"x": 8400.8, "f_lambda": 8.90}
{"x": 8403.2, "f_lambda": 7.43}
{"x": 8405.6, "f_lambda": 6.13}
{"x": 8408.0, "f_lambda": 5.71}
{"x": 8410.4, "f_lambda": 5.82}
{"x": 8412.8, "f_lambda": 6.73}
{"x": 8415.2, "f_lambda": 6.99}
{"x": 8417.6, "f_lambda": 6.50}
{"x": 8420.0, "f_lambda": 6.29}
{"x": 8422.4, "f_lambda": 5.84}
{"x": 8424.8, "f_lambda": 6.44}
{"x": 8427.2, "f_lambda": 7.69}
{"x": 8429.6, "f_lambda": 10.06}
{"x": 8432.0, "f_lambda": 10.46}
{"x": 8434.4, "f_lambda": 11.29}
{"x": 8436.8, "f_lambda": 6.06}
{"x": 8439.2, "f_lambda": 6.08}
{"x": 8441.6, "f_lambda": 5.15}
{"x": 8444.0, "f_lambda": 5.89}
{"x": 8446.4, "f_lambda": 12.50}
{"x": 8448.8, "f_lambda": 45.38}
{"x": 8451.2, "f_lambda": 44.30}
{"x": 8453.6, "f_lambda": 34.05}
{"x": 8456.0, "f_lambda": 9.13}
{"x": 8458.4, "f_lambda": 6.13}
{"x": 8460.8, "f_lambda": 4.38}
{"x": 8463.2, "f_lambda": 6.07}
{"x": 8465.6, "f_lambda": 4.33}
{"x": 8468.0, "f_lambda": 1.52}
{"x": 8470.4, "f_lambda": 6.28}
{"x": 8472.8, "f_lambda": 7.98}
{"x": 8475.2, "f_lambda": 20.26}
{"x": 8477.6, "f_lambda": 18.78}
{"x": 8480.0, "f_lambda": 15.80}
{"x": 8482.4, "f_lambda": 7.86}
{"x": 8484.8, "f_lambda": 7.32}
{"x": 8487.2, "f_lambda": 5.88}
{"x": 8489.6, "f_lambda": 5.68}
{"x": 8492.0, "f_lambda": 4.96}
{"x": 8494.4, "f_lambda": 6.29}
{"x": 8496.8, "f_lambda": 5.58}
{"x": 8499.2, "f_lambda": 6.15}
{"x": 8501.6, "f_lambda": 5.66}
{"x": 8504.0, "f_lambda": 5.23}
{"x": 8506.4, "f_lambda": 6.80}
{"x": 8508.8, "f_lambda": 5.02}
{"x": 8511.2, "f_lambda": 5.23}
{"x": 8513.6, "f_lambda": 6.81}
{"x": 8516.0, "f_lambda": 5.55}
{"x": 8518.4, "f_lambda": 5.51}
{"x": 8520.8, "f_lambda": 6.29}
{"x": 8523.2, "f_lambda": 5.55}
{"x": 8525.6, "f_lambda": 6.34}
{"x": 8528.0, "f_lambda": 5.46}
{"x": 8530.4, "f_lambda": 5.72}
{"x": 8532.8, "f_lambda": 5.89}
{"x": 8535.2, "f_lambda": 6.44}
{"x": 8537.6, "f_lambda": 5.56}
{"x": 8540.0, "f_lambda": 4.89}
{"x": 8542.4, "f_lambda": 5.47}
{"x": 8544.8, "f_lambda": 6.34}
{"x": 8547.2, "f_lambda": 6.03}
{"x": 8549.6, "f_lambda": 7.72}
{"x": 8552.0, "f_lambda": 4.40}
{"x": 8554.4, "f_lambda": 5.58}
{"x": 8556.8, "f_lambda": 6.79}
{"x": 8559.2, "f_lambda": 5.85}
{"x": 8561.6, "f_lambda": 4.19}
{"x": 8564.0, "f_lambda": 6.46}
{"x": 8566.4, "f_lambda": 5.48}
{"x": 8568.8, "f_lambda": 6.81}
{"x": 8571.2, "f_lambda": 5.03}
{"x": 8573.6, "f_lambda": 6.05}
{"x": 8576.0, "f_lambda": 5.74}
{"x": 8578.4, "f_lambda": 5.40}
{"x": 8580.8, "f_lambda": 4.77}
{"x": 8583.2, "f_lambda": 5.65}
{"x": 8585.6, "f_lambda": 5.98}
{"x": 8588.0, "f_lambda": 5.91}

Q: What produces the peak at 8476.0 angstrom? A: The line [N II] 6583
